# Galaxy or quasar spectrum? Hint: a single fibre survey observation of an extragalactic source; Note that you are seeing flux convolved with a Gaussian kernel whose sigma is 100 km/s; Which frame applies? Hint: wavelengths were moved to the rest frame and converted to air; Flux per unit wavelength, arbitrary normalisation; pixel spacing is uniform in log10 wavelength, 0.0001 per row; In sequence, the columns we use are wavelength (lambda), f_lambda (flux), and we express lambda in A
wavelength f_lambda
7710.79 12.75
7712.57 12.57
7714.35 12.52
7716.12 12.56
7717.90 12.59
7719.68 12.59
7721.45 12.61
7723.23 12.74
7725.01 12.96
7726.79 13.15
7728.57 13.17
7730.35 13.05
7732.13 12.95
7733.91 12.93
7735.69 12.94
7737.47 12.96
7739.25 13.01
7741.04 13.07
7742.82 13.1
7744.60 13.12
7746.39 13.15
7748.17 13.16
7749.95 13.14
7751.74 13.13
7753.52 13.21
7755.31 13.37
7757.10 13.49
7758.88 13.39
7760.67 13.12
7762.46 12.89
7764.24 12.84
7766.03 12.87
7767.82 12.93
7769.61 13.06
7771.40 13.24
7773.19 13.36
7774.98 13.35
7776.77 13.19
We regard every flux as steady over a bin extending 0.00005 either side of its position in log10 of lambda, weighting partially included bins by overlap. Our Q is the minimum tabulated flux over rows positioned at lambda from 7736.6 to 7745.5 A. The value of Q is 12.96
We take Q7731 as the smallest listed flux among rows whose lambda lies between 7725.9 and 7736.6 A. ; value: 12.93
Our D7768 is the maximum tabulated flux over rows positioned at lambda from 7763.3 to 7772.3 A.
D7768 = 13.24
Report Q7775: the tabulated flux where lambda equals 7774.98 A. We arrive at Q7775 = 13.35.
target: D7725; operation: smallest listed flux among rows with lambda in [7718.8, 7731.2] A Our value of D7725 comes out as 12.59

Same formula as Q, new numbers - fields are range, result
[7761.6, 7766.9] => 12.84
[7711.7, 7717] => 12.52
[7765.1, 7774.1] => 12.87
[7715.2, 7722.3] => 12.56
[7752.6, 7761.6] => 13.12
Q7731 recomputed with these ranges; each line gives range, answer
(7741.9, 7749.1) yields 13.1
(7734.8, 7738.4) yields 12.94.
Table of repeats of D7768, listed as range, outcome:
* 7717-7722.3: 12.61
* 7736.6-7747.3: 13.15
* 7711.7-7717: 12.57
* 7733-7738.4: 12.96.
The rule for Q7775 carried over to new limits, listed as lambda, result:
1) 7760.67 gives 13.12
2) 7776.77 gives 13.19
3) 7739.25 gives 13.01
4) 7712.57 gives 12.57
